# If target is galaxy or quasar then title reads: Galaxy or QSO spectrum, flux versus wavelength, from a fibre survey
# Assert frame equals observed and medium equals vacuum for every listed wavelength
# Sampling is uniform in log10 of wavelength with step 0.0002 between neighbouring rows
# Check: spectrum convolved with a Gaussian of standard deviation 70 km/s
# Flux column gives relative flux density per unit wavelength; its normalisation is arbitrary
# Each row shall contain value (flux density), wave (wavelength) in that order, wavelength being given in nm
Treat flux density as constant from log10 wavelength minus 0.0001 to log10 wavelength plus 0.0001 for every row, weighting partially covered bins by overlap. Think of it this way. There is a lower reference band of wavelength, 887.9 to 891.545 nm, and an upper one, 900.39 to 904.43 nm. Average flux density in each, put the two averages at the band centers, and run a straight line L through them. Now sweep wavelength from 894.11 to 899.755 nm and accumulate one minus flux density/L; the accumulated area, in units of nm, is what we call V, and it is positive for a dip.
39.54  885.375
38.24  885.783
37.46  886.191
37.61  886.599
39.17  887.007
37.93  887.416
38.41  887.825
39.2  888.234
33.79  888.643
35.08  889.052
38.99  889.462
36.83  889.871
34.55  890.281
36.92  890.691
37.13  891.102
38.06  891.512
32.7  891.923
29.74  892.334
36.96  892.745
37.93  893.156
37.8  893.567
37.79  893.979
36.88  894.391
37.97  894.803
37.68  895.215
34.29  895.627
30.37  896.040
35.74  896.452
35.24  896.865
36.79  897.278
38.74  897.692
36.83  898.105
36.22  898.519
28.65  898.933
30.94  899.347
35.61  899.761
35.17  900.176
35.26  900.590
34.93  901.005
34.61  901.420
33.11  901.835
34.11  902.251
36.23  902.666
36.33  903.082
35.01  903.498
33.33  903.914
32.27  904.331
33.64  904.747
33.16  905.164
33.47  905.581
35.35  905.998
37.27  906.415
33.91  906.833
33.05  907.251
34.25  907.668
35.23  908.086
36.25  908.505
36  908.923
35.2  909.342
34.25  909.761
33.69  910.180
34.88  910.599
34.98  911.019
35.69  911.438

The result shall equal 0.06 nm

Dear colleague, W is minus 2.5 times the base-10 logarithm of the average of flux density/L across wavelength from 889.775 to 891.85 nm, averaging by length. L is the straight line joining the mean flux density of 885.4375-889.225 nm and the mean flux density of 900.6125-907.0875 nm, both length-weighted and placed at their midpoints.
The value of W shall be 0.01 mag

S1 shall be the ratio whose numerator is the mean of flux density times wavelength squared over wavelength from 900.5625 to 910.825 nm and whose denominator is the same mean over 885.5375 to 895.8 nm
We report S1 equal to 1.0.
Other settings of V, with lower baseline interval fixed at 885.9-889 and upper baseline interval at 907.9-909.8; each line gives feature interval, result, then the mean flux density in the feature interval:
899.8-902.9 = 0.12 nm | 34.8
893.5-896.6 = 0.07 nm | 36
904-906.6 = 0.12 nm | 34.1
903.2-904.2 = 0.05 nm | 34.2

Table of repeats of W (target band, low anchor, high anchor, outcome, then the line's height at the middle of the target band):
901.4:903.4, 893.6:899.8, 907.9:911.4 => 0.01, 35.2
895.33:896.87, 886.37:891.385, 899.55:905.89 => 0.05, 35.7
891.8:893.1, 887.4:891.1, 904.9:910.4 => 0.08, 36.4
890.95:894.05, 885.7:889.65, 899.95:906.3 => 0.02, 36.6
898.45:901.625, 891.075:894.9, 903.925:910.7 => 0.05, 35.3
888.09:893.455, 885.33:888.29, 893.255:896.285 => 0.04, 37.3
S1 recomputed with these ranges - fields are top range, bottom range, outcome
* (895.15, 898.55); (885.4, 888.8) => 0.96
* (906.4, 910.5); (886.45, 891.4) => 0.98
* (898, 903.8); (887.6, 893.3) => 0.98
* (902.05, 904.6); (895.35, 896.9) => 1.03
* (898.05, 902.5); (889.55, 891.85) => 0.95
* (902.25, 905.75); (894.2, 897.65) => 0.97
